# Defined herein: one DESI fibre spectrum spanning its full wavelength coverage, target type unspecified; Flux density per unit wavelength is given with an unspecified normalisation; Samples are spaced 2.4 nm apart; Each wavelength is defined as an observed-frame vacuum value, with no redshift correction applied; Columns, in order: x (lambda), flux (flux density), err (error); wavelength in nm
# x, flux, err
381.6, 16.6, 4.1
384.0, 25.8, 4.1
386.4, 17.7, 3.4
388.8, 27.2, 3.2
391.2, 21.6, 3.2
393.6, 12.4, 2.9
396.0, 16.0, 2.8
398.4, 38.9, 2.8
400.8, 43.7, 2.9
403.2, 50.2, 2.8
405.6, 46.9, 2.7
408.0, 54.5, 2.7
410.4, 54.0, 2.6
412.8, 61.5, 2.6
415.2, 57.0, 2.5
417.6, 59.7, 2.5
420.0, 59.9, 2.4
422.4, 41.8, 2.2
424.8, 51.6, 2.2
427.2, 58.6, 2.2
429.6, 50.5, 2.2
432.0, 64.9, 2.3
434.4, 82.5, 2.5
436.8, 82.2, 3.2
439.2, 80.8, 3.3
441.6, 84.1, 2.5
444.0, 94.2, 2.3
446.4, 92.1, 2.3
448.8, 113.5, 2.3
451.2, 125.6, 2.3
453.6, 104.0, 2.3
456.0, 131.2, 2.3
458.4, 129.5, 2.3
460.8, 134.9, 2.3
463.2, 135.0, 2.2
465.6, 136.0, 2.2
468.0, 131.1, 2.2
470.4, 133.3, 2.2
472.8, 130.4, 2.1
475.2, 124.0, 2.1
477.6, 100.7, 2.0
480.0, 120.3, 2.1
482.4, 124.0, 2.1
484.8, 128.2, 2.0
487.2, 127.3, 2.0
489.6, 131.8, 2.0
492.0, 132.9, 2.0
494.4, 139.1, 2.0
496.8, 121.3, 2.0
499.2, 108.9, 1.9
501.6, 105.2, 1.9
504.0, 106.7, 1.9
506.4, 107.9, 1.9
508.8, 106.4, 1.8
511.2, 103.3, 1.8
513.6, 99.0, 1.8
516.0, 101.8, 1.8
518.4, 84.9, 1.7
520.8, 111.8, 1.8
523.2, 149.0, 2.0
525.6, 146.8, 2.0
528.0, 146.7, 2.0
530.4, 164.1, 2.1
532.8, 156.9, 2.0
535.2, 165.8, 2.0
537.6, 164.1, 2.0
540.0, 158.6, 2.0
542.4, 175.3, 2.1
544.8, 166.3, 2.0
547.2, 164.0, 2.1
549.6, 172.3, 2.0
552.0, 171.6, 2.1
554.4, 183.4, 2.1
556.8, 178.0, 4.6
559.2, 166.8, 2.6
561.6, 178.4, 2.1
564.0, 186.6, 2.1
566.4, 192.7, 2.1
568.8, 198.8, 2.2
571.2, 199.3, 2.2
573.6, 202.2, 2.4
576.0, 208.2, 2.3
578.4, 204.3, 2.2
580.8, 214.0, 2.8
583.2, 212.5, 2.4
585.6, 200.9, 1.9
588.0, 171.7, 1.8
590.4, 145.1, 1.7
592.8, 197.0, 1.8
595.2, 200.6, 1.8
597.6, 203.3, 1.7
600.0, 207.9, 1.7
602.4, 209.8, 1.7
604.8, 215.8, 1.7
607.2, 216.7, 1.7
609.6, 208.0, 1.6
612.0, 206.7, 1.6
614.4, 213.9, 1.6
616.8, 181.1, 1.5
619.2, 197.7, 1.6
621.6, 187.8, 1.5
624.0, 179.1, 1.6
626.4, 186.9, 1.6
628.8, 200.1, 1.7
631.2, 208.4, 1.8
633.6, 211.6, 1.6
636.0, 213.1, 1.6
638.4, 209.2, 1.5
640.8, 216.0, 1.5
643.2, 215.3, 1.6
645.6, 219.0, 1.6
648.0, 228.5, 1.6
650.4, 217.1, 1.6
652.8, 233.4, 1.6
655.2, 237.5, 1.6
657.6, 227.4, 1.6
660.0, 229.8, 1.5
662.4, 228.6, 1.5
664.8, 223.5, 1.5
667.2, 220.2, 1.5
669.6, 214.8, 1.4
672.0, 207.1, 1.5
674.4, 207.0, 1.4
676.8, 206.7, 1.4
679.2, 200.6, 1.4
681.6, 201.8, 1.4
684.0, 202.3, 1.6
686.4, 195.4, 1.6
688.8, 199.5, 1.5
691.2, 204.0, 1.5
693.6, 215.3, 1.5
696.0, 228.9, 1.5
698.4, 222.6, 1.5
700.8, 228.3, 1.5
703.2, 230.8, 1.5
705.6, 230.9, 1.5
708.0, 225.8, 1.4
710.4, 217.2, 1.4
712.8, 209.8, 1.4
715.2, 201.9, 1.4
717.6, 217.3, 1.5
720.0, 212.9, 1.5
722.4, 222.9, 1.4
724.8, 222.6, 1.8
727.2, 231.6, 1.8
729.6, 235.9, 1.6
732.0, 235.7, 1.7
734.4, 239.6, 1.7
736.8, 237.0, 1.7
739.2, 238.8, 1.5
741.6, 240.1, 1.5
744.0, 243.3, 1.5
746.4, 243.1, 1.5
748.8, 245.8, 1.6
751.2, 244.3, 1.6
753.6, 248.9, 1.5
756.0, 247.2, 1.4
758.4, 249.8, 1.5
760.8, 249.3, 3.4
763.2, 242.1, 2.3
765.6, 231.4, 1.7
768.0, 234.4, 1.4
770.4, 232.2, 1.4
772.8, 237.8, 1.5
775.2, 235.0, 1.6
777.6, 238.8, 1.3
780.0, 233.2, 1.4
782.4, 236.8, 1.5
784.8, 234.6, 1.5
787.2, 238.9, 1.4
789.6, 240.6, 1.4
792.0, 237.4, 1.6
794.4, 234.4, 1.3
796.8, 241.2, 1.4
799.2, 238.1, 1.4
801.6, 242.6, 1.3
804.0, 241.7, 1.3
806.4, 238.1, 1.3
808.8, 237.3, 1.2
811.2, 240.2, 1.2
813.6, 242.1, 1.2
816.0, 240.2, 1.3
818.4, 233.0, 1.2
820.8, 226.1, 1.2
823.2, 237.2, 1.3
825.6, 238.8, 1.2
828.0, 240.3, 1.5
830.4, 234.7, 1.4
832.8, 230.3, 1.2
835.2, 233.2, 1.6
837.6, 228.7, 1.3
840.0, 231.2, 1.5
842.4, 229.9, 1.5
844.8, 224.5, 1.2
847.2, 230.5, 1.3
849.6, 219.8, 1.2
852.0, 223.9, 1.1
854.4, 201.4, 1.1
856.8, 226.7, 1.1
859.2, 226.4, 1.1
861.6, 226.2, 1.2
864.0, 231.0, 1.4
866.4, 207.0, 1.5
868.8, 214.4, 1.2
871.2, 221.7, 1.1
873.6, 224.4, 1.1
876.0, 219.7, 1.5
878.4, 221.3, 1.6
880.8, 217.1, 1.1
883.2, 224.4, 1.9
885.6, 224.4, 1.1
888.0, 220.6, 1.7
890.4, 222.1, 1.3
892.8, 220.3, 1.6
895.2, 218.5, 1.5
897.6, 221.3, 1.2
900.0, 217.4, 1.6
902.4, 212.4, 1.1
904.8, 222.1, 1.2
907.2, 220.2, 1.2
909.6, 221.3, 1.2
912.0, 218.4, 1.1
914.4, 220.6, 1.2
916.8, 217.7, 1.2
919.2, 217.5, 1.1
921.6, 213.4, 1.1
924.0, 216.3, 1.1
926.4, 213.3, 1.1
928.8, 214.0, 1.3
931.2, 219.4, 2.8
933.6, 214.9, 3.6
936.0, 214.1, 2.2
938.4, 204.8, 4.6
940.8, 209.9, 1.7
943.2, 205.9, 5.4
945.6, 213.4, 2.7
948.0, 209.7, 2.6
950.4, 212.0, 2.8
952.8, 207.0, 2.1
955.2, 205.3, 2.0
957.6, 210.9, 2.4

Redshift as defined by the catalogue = 0.000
